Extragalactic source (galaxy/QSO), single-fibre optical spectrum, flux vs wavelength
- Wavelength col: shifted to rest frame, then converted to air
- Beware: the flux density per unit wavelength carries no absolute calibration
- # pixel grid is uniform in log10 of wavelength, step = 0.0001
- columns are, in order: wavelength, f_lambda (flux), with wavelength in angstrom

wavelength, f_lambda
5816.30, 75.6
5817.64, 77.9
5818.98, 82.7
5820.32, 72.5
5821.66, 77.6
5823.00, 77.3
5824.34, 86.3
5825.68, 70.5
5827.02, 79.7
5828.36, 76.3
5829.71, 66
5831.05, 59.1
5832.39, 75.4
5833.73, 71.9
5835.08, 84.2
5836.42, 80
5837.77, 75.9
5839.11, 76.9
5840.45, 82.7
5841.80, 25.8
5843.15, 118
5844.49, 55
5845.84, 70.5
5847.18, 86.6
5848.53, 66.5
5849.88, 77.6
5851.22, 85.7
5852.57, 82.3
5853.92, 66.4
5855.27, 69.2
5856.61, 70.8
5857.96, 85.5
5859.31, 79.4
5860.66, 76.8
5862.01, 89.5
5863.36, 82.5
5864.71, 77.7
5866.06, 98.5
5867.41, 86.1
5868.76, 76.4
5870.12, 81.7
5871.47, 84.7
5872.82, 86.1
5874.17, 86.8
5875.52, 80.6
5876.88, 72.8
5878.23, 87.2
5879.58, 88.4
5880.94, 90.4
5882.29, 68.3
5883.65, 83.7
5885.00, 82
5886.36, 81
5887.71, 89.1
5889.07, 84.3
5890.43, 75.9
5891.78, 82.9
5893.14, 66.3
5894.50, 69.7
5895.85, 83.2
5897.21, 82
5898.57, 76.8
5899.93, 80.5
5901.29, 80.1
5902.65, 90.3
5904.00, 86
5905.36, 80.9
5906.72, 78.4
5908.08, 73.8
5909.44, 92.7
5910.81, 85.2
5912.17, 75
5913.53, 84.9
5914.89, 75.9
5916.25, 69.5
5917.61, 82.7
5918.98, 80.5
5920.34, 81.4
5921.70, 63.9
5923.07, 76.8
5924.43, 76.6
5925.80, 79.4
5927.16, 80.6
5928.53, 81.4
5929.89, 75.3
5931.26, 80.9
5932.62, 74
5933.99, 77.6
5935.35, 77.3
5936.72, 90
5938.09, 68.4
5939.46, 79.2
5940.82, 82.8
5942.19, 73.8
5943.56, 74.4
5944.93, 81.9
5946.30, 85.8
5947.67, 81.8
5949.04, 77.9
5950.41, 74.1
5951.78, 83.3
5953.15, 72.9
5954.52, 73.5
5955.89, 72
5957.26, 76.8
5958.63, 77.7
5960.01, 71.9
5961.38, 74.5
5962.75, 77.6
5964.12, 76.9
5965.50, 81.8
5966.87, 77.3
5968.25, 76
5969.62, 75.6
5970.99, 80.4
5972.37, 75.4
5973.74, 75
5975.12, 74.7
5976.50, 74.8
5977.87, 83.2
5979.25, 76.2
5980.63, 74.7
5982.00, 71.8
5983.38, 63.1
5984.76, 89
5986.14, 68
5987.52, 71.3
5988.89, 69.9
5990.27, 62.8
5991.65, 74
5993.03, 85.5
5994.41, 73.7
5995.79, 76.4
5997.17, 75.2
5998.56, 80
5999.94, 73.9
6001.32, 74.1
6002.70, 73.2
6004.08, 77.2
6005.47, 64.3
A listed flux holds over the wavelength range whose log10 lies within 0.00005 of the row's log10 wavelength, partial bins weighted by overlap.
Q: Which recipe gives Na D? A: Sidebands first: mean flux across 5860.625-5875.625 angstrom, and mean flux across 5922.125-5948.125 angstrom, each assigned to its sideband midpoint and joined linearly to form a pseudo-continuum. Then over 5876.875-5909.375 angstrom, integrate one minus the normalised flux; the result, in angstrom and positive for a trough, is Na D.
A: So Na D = 0.5 angstrom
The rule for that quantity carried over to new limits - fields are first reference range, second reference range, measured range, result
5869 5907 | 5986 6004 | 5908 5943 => 0.1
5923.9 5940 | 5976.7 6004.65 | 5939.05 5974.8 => -0.2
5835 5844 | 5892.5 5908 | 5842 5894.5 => -1.5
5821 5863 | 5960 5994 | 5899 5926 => -1.5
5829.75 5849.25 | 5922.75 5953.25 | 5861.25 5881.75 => -2.6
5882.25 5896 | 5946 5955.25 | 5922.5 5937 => -0.1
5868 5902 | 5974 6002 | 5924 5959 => -0.3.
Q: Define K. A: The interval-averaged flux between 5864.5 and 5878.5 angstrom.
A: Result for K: 83.6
